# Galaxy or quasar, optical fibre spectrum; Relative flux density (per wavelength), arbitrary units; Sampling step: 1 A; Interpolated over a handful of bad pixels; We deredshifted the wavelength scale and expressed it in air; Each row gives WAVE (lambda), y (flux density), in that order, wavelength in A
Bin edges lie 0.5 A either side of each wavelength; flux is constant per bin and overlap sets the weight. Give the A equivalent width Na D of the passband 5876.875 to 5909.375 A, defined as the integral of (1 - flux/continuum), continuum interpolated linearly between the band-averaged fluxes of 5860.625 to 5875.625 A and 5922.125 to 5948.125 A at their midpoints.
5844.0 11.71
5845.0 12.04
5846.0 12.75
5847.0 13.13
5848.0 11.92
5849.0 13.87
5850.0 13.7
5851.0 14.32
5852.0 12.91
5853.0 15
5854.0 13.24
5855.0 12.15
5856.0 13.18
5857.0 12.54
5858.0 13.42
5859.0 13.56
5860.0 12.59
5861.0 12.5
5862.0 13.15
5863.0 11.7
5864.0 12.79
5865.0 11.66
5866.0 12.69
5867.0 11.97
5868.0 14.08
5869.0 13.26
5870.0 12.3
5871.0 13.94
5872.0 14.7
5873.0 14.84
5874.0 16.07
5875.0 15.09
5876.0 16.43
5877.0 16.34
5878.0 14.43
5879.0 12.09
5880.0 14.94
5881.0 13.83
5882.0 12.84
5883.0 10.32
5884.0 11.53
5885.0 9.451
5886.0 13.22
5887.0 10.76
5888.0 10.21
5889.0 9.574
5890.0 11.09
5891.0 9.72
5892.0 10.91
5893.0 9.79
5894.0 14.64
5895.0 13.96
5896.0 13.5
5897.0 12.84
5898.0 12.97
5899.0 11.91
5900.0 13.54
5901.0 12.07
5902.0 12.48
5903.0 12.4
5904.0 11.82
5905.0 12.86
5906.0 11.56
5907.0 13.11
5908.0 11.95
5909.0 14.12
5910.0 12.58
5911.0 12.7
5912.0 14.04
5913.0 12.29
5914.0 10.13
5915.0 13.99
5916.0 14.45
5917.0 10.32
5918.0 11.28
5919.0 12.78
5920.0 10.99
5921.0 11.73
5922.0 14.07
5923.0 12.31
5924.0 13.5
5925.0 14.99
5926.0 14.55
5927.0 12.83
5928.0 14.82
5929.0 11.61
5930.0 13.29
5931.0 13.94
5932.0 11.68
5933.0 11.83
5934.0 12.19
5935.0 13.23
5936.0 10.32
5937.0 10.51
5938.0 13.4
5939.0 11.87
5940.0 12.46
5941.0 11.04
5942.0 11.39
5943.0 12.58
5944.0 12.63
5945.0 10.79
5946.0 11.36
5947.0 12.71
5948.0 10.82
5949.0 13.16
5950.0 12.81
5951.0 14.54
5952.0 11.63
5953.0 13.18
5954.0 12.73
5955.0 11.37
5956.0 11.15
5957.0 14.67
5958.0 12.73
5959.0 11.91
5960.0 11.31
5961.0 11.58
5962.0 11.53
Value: 1.9 A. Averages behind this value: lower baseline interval 13.4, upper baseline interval 12.5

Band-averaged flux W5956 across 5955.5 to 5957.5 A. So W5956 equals 12.9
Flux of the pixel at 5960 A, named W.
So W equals 11.31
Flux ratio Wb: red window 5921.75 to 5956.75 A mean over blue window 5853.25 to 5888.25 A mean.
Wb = 1.0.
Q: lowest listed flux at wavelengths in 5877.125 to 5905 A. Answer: 9.451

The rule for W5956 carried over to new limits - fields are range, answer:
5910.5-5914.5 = 12.3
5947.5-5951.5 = 12.8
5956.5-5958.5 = 13.7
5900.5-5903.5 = 12.3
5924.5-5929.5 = 13.8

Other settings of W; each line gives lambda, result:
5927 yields 12.83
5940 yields 12.46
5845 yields 12.04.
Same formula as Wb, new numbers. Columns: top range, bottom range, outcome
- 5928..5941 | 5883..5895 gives 1.11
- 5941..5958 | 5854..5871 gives 0.96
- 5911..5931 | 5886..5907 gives 1.07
